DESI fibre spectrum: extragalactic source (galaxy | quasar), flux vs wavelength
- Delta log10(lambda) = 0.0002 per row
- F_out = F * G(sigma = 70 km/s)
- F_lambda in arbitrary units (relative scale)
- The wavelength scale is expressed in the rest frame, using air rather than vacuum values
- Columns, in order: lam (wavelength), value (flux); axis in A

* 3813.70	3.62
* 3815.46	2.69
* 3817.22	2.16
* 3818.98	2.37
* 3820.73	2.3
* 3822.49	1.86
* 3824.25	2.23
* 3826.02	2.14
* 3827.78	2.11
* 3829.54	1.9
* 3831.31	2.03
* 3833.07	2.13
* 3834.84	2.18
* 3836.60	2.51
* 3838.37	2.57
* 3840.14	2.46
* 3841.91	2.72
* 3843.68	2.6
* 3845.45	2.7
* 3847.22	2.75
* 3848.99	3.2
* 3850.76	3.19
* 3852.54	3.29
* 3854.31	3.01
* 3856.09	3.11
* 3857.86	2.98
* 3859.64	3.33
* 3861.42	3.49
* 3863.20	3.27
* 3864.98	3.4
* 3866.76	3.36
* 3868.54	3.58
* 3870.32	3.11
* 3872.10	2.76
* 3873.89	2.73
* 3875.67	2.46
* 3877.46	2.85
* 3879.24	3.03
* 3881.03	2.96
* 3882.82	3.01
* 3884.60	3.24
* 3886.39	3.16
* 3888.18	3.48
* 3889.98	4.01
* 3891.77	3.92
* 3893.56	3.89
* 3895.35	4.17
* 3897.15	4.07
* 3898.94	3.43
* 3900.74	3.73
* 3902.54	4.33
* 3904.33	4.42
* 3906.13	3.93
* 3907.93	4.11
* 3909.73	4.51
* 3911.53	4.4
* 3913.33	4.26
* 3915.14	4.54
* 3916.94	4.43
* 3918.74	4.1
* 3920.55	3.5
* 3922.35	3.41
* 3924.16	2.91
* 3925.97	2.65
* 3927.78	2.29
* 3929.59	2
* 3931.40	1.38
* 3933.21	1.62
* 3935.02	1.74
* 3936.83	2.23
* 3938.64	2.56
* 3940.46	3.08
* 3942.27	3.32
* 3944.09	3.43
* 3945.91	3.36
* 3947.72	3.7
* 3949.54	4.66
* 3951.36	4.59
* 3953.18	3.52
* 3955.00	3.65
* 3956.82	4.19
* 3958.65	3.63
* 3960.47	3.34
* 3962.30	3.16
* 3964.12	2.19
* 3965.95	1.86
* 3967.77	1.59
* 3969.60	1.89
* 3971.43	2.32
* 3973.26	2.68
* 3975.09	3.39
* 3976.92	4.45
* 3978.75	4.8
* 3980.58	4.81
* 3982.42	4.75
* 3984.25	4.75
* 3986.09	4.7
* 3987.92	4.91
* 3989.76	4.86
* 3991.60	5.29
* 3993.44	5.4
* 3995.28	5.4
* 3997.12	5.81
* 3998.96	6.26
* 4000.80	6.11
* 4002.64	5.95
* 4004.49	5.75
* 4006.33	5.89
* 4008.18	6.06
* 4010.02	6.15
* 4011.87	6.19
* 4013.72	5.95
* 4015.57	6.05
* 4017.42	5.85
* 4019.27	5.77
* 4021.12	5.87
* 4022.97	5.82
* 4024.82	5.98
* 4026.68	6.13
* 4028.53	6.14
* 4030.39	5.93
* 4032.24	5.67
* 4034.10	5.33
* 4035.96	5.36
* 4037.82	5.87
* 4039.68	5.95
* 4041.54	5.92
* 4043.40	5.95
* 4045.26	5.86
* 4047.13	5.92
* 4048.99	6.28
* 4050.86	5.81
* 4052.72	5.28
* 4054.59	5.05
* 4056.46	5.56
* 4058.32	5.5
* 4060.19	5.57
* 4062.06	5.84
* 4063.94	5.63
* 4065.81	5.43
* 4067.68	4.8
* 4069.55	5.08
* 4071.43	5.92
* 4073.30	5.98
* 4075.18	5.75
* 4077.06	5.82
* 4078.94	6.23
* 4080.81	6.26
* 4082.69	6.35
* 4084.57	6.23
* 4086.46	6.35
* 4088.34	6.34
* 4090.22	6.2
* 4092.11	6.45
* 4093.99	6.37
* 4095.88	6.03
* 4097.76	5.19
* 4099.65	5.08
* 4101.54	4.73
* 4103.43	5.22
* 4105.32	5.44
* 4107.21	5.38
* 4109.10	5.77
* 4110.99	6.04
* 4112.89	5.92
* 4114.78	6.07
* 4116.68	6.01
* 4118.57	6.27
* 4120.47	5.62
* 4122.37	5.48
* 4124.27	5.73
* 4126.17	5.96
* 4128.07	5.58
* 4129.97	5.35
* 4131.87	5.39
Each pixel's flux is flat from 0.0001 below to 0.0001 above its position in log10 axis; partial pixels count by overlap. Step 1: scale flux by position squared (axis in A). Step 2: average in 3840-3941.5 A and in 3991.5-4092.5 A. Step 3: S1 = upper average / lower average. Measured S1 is 1.9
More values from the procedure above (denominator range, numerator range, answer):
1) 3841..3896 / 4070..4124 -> 2.07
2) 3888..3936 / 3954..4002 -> 1.21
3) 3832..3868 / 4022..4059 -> 2.18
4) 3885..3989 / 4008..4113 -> 1.76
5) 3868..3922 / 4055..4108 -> 1.71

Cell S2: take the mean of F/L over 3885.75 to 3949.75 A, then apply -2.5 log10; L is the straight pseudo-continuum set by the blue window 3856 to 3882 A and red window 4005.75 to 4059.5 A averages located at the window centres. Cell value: 0.12 mag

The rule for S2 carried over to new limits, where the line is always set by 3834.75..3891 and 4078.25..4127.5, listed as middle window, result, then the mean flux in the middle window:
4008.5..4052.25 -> -0.18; 5.9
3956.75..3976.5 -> 0.48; 2.73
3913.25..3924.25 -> -0.07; 3.92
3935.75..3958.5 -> 0.15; 3.51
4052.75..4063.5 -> -0.03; 5.49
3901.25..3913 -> -0.20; 4.27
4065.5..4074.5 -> 0.01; 5.45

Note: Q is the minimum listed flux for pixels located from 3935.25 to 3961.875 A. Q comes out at 2.23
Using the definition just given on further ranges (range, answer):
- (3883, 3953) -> 1.38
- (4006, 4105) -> 4.73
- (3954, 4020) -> 1.59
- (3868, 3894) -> 2.46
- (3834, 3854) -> 2.18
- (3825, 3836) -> 1.9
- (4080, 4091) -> 6.2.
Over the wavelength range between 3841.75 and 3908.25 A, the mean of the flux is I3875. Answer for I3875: 3.34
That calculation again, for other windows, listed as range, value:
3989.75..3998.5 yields 5.45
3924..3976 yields 2.86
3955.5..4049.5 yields 5.02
